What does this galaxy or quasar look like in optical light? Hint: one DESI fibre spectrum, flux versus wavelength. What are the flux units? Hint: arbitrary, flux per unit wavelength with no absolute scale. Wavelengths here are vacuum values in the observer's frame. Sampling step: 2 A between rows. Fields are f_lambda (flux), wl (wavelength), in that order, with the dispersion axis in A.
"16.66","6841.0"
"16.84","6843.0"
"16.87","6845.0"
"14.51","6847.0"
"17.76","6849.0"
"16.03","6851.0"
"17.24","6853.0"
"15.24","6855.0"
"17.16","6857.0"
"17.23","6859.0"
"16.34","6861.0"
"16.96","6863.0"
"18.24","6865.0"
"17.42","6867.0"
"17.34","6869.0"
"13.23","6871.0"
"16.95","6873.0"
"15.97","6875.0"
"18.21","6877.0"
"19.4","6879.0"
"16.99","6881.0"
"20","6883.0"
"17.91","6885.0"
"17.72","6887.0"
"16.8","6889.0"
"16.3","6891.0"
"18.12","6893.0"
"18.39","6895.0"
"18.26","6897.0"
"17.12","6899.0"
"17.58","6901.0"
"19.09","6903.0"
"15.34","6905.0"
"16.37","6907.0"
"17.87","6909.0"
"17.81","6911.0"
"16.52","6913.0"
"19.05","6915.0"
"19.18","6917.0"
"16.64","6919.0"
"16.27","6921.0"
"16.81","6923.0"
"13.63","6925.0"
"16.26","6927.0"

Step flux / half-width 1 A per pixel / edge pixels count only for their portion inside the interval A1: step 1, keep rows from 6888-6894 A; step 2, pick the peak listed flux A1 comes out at 18.12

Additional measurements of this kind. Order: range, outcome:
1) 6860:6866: 18.24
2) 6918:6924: 16.81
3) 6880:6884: 20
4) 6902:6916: 19.09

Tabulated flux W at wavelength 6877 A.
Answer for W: 18.21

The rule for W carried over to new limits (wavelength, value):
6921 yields 16.27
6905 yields 15.34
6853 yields 17.24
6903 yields 19.09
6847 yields 14.51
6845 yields 16.87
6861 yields 16.34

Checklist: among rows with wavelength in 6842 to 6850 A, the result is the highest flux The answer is 17.76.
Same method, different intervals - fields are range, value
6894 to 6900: 18.39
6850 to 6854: 17.24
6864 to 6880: 19.4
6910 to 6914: 17.81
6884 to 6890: 17.91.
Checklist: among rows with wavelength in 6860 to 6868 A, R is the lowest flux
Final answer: 16.34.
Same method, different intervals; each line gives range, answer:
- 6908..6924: 16.27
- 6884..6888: 17.72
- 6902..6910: 15.34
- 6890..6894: 16.3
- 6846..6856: 14.51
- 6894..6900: 17.12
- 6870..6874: 13.23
